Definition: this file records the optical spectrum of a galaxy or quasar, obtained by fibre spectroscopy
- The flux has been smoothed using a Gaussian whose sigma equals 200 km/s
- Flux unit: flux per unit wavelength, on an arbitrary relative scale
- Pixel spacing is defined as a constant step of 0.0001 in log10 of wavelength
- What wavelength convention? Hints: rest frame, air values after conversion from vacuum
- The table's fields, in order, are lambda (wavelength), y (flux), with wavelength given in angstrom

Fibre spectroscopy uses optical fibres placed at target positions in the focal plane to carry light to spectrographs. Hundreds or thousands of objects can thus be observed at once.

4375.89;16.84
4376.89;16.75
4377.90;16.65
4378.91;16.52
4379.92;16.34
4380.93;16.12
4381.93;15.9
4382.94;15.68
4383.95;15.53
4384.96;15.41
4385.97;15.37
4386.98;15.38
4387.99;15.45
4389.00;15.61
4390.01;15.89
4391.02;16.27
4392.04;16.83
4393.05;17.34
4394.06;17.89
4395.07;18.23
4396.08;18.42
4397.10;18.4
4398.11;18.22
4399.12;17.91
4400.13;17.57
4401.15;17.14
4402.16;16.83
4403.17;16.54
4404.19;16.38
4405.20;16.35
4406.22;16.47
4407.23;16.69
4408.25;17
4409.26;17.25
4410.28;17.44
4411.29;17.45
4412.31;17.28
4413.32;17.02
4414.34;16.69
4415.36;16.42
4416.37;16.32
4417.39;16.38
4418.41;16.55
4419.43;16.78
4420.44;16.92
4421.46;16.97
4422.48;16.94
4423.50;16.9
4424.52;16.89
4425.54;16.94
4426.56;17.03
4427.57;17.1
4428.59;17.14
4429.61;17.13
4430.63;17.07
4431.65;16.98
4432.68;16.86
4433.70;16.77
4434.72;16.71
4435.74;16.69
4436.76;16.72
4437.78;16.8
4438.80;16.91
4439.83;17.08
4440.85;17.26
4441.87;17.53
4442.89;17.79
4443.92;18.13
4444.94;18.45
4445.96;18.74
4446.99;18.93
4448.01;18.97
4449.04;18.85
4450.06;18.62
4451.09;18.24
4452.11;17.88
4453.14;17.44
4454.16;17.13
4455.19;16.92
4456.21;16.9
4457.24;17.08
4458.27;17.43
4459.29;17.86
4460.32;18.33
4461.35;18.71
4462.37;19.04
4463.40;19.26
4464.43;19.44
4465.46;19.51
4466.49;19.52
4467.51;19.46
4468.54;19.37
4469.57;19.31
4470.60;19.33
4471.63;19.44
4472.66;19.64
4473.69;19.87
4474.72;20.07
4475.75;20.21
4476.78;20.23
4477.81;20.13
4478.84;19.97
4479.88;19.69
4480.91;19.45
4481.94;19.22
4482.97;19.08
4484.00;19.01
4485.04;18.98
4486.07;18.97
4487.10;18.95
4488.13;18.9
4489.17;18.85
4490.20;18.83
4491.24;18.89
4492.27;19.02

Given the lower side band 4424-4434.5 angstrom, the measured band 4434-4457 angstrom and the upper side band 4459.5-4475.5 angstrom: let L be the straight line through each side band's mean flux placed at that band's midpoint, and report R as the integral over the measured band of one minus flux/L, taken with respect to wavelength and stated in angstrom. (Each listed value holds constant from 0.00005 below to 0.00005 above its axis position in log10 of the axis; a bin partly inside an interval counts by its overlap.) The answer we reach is 0.4 angstrom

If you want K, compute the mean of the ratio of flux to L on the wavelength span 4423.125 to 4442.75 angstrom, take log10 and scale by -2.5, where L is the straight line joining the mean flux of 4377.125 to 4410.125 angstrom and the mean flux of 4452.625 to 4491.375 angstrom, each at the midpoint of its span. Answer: 0.05 mag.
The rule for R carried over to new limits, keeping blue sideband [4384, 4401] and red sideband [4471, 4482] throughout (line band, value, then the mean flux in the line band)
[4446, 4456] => 0.4 angstrom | 18.1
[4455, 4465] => 0.6 angstrom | 18.1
